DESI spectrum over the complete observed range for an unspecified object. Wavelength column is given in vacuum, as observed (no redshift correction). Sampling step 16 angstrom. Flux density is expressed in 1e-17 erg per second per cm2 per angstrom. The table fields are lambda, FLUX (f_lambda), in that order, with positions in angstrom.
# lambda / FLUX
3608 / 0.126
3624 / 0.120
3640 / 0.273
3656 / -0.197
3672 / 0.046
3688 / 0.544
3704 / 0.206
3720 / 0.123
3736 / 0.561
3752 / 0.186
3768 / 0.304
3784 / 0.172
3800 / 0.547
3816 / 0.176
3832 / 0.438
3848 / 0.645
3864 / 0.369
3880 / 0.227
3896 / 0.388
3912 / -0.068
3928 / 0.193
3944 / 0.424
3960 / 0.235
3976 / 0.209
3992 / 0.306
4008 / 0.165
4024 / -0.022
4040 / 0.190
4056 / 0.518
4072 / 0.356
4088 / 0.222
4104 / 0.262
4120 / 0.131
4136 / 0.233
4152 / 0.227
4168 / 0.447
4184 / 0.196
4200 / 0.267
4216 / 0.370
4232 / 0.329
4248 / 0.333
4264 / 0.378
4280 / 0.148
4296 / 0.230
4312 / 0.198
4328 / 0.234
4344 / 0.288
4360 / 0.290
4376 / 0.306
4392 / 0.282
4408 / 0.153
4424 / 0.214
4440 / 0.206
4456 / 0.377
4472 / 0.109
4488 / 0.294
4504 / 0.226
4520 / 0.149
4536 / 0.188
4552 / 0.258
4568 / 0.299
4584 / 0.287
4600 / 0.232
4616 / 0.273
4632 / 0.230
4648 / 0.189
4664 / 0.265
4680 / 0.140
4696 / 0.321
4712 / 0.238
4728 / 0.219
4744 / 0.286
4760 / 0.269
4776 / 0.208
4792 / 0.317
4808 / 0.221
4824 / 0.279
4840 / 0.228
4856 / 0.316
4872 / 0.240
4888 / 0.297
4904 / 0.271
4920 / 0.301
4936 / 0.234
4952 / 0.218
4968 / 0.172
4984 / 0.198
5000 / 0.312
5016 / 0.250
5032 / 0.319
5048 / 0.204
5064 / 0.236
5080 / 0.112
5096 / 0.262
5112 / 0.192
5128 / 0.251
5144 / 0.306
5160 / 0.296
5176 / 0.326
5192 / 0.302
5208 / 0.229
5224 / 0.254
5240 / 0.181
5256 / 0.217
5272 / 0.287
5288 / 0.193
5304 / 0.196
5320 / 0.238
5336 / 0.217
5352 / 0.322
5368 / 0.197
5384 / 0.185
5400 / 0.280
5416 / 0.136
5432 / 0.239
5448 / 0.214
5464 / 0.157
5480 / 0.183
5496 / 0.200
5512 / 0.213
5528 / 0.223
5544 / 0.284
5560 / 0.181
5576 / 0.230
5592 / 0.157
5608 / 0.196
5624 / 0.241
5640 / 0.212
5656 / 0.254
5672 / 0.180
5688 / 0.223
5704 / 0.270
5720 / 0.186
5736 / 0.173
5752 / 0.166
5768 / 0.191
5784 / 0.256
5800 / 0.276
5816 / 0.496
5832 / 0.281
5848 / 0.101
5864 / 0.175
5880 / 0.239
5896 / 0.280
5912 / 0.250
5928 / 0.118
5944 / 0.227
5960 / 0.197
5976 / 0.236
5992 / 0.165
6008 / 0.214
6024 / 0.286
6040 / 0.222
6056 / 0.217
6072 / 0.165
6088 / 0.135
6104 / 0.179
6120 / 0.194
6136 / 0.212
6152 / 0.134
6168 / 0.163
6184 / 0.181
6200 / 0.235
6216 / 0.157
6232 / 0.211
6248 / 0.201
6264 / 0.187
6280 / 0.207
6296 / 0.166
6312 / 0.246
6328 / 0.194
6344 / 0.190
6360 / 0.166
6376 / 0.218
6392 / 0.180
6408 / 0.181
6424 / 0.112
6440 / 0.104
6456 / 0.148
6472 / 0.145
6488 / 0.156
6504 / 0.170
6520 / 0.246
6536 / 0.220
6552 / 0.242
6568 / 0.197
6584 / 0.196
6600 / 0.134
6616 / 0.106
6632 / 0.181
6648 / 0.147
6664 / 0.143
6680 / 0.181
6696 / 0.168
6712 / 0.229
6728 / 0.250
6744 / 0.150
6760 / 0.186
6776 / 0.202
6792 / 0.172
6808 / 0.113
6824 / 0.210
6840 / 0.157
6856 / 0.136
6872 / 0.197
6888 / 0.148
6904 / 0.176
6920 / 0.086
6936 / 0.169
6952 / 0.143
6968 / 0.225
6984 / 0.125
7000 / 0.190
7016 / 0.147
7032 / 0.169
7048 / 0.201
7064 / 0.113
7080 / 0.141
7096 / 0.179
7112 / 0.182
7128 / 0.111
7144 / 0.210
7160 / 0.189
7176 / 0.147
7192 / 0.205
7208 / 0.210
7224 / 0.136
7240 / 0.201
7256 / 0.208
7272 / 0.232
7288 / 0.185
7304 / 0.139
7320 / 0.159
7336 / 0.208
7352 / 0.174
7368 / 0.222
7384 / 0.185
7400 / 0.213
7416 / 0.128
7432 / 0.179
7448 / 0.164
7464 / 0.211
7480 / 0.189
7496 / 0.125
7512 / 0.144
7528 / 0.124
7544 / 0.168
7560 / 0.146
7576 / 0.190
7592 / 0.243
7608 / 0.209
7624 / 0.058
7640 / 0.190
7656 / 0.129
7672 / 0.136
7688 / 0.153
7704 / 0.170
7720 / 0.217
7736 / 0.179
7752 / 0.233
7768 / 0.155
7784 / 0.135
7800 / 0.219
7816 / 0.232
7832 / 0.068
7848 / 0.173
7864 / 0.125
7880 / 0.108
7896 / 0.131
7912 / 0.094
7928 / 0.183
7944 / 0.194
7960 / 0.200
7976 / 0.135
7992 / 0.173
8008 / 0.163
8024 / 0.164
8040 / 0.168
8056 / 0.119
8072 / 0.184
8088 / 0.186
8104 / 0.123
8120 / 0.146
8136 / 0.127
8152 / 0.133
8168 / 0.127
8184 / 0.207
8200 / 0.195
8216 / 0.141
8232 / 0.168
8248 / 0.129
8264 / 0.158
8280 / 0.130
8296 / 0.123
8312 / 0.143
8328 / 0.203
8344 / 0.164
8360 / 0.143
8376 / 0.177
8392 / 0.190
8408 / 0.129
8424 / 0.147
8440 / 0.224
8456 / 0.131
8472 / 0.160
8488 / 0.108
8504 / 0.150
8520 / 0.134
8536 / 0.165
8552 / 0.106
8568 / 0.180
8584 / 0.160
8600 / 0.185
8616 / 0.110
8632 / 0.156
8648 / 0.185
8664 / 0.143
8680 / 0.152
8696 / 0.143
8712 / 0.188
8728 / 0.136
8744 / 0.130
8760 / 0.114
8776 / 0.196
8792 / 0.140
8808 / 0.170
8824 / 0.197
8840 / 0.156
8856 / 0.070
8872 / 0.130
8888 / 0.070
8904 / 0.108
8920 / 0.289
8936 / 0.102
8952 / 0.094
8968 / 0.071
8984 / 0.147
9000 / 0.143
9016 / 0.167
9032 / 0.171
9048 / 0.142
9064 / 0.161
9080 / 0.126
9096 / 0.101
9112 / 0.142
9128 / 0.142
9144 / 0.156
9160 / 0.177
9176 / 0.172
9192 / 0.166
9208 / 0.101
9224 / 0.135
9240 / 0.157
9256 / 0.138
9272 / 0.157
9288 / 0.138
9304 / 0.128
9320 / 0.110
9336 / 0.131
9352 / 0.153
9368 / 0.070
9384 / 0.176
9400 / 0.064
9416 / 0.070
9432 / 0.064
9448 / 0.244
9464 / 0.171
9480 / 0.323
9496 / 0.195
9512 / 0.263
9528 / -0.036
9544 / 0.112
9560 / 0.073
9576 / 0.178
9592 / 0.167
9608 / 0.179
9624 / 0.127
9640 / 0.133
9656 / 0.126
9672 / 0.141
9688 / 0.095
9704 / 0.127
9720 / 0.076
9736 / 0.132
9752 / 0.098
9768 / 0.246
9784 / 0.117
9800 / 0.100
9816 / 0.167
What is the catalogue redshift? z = 0.95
